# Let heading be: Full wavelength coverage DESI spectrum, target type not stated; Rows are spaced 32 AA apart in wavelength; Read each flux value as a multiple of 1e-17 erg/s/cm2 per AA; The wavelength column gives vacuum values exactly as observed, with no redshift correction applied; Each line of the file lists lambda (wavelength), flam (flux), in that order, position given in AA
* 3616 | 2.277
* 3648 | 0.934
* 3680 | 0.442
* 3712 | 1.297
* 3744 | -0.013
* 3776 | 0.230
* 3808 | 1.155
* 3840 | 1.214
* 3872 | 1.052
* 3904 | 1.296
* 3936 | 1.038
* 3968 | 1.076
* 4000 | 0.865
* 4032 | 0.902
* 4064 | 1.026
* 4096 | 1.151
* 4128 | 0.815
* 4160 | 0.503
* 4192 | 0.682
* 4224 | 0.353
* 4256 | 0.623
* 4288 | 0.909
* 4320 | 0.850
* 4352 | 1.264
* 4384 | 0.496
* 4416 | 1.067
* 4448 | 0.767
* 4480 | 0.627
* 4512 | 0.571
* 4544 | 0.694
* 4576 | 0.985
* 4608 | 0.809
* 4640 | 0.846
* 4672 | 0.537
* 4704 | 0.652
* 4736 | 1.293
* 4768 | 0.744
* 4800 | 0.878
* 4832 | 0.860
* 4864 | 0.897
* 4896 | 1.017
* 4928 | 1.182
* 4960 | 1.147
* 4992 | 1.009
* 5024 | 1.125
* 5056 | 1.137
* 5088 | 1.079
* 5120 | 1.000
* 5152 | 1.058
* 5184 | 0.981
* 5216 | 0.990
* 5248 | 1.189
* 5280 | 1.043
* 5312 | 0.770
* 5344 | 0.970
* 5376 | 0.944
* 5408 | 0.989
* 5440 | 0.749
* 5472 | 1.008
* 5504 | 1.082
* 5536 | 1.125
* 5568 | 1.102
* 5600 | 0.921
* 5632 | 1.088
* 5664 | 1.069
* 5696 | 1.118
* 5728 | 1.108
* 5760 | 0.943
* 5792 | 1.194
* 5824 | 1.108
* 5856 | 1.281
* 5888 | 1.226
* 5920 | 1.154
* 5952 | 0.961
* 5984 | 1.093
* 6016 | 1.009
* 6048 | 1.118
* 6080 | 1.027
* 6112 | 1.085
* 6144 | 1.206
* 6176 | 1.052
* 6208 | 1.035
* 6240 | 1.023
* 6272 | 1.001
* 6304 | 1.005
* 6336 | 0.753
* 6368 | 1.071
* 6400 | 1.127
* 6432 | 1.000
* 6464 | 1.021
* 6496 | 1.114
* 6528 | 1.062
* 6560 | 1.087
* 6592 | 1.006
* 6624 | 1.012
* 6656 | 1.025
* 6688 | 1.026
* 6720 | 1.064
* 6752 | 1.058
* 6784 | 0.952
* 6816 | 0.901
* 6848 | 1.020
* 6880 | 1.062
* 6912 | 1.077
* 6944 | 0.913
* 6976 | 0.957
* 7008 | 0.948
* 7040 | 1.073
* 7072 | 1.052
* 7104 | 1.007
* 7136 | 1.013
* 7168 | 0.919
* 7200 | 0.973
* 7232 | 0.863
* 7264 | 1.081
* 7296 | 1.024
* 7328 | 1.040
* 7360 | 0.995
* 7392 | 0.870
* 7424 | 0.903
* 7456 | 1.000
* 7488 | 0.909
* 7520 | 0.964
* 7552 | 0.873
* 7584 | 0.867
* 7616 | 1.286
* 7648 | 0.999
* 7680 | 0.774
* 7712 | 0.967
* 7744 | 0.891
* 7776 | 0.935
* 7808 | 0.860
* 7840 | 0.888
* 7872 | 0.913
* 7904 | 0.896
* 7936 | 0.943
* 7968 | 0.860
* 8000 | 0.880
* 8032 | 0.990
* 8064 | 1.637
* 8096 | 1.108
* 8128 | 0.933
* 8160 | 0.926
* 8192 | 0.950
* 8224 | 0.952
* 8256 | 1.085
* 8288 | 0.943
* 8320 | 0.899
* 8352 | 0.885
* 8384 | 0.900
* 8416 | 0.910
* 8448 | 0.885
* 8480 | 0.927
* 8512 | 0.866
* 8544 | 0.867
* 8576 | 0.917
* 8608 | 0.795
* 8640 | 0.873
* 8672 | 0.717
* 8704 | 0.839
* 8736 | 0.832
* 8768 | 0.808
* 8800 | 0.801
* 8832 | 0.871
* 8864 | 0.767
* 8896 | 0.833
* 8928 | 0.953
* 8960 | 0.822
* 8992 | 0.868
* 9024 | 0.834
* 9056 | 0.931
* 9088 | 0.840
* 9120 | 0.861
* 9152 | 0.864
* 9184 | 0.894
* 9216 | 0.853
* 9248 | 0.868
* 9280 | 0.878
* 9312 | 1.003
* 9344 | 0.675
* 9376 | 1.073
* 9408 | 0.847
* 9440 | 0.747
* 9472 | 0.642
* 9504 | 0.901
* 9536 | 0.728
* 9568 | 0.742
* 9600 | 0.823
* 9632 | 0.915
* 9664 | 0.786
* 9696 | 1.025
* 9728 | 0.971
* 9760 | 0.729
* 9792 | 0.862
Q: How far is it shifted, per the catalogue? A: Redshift 0.229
